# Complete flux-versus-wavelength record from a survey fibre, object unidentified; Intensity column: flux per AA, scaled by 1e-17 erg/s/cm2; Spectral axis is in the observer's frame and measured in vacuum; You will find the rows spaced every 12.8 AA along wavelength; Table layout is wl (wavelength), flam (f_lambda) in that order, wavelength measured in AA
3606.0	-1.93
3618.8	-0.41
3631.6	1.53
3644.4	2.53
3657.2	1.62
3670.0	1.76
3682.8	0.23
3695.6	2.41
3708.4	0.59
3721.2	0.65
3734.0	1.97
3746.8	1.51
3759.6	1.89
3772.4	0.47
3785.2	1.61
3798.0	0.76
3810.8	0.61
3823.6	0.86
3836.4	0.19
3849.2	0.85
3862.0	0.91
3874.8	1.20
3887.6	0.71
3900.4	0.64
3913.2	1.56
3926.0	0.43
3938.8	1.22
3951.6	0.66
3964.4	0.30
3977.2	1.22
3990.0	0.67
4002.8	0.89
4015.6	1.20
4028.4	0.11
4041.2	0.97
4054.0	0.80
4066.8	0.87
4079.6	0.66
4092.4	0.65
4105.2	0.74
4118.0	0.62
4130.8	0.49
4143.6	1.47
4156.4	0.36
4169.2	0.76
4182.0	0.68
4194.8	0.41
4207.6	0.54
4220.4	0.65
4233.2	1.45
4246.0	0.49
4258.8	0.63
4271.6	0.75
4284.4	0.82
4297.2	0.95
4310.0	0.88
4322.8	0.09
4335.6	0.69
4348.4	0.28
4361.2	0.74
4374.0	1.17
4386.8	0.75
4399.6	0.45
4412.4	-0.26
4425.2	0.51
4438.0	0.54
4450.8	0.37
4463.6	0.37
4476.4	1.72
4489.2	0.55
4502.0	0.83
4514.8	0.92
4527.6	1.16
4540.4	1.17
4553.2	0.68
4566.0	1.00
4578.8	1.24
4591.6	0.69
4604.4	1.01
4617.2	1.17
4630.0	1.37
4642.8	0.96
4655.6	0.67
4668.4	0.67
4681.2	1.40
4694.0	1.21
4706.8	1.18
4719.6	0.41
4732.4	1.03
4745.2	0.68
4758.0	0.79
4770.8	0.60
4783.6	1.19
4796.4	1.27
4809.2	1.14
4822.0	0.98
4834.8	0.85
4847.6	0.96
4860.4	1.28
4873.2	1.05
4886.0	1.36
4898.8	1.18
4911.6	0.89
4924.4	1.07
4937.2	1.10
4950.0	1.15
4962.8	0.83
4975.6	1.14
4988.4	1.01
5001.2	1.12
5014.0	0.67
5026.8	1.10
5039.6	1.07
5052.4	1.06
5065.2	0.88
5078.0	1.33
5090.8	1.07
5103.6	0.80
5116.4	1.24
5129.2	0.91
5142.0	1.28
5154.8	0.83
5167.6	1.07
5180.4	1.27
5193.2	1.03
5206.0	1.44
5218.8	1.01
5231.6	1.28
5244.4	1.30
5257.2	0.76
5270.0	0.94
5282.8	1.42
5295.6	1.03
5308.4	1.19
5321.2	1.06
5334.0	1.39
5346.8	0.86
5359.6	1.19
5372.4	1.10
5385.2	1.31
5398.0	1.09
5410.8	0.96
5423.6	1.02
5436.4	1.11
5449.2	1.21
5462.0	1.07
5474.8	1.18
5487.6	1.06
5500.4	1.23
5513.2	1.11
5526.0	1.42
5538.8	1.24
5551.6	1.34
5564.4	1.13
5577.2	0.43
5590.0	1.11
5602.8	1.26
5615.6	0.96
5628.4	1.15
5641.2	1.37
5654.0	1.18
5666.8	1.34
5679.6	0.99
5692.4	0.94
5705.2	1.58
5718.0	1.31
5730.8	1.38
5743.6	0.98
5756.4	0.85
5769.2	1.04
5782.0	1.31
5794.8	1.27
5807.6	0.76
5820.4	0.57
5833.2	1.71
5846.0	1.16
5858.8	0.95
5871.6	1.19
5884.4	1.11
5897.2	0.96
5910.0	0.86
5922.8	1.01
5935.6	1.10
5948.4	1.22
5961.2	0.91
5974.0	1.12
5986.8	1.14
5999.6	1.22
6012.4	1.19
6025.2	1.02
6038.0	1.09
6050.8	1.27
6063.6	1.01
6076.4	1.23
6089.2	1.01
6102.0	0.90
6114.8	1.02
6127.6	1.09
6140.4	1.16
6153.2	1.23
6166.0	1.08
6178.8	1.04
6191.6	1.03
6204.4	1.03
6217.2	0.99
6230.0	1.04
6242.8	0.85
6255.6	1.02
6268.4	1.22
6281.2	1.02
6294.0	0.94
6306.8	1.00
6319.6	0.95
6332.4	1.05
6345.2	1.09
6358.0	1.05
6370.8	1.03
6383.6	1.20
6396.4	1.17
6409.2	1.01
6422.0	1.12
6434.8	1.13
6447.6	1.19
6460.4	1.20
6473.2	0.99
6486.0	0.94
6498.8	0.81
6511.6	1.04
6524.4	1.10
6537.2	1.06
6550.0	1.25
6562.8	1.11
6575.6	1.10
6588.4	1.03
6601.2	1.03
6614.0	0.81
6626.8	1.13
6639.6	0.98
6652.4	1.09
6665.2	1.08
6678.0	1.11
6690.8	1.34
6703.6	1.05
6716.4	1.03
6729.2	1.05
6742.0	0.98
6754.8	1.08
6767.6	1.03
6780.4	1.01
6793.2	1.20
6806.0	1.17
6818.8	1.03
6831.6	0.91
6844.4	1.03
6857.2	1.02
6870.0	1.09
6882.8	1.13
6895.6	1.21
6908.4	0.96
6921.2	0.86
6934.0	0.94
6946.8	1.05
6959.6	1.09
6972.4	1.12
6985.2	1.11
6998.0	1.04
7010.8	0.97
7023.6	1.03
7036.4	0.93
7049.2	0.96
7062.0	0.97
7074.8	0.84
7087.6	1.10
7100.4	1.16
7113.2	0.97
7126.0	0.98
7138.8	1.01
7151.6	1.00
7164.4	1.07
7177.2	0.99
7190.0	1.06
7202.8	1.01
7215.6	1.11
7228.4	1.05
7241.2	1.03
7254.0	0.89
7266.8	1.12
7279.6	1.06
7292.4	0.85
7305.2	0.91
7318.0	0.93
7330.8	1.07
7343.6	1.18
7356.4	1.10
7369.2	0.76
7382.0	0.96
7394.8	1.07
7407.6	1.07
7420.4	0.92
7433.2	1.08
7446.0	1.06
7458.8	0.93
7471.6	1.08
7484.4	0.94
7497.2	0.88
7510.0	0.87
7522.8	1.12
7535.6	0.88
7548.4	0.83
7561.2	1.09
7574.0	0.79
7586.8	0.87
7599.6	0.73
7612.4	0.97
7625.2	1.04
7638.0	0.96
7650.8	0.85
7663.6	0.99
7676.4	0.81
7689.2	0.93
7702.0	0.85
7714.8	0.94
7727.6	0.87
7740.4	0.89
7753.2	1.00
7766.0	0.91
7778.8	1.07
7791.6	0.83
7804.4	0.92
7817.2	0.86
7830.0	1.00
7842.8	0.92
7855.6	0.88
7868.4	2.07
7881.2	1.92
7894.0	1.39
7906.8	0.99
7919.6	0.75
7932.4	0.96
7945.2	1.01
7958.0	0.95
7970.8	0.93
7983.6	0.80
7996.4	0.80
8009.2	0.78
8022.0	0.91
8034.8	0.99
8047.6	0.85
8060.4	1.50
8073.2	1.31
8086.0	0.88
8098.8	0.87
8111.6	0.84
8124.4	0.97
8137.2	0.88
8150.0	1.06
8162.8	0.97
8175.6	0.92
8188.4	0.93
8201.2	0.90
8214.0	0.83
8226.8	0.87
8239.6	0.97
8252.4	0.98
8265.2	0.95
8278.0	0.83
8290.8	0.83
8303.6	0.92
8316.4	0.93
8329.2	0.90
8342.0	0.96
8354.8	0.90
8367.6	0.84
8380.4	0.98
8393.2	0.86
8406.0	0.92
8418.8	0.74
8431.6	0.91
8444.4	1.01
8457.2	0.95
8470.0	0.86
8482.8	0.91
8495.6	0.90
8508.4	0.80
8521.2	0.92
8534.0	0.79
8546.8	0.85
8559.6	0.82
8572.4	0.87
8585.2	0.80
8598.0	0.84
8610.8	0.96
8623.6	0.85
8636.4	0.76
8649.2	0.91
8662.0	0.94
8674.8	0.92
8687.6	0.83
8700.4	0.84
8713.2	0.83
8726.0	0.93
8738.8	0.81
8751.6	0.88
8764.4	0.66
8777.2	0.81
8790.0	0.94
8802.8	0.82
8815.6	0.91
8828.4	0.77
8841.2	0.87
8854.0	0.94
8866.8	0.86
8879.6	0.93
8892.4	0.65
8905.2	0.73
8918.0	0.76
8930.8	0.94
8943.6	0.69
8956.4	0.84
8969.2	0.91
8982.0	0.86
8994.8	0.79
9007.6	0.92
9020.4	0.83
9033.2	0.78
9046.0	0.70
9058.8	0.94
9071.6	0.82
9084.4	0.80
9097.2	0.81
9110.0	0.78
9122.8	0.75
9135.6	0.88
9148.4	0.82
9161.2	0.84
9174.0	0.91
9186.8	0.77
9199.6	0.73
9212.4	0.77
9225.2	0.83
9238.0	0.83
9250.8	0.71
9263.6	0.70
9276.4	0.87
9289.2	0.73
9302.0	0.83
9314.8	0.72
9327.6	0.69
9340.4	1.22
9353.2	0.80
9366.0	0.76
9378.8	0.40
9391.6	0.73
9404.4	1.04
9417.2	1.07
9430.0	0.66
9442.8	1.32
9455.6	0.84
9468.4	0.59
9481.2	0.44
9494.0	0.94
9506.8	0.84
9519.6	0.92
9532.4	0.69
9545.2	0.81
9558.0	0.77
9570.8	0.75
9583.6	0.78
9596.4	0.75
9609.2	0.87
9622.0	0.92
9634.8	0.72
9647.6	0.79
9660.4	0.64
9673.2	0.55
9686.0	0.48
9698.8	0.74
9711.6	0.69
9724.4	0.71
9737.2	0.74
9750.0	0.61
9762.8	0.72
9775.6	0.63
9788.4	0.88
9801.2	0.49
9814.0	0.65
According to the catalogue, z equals 0.200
